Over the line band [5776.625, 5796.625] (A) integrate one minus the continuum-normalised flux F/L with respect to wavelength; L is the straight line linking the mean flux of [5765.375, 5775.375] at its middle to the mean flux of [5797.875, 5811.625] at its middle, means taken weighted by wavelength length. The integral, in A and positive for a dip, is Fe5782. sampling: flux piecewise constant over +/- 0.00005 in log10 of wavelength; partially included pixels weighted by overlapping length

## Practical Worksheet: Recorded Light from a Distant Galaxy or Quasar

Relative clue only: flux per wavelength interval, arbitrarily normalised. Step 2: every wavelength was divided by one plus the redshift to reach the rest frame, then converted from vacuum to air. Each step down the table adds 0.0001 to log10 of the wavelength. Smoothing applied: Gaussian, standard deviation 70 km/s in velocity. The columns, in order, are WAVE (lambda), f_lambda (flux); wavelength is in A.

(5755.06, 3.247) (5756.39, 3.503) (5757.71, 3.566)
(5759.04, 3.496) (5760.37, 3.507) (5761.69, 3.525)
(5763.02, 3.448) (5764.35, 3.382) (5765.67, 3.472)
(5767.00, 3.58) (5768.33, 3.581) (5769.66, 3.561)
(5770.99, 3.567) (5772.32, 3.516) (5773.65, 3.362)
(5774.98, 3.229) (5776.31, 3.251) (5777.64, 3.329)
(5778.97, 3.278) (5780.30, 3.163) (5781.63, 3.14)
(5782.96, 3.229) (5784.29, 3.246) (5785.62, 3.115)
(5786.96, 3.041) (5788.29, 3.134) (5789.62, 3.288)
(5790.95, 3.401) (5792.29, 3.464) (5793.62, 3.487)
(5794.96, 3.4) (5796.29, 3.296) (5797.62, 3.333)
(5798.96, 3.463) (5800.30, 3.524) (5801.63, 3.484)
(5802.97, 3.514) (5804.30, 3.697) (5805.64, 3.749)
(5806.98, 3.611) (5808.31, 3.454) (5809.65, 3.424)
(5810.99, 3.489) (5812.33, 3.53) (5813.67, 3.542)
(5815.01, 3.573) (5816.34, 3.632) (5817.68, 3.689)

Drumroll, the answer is 1.4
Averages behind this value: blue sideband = 3.49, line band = 3.27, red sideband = 3.53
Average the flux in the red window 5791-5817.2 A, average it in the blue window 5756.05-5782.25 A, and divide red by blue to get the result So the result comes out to 1.02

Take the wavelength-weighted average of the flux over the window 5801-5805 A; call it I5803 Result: 3.57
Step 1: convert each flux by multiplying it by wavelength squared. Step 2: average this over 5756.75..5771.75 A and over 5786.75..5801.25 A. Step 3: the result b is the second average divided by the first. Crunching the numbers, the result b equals 0.97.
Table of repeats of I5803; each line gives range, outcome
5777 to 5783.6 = 3.23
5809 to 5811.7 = 3.45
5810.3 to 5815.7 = 3.54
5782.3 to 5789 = 3.15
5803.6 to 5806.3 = 3.72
